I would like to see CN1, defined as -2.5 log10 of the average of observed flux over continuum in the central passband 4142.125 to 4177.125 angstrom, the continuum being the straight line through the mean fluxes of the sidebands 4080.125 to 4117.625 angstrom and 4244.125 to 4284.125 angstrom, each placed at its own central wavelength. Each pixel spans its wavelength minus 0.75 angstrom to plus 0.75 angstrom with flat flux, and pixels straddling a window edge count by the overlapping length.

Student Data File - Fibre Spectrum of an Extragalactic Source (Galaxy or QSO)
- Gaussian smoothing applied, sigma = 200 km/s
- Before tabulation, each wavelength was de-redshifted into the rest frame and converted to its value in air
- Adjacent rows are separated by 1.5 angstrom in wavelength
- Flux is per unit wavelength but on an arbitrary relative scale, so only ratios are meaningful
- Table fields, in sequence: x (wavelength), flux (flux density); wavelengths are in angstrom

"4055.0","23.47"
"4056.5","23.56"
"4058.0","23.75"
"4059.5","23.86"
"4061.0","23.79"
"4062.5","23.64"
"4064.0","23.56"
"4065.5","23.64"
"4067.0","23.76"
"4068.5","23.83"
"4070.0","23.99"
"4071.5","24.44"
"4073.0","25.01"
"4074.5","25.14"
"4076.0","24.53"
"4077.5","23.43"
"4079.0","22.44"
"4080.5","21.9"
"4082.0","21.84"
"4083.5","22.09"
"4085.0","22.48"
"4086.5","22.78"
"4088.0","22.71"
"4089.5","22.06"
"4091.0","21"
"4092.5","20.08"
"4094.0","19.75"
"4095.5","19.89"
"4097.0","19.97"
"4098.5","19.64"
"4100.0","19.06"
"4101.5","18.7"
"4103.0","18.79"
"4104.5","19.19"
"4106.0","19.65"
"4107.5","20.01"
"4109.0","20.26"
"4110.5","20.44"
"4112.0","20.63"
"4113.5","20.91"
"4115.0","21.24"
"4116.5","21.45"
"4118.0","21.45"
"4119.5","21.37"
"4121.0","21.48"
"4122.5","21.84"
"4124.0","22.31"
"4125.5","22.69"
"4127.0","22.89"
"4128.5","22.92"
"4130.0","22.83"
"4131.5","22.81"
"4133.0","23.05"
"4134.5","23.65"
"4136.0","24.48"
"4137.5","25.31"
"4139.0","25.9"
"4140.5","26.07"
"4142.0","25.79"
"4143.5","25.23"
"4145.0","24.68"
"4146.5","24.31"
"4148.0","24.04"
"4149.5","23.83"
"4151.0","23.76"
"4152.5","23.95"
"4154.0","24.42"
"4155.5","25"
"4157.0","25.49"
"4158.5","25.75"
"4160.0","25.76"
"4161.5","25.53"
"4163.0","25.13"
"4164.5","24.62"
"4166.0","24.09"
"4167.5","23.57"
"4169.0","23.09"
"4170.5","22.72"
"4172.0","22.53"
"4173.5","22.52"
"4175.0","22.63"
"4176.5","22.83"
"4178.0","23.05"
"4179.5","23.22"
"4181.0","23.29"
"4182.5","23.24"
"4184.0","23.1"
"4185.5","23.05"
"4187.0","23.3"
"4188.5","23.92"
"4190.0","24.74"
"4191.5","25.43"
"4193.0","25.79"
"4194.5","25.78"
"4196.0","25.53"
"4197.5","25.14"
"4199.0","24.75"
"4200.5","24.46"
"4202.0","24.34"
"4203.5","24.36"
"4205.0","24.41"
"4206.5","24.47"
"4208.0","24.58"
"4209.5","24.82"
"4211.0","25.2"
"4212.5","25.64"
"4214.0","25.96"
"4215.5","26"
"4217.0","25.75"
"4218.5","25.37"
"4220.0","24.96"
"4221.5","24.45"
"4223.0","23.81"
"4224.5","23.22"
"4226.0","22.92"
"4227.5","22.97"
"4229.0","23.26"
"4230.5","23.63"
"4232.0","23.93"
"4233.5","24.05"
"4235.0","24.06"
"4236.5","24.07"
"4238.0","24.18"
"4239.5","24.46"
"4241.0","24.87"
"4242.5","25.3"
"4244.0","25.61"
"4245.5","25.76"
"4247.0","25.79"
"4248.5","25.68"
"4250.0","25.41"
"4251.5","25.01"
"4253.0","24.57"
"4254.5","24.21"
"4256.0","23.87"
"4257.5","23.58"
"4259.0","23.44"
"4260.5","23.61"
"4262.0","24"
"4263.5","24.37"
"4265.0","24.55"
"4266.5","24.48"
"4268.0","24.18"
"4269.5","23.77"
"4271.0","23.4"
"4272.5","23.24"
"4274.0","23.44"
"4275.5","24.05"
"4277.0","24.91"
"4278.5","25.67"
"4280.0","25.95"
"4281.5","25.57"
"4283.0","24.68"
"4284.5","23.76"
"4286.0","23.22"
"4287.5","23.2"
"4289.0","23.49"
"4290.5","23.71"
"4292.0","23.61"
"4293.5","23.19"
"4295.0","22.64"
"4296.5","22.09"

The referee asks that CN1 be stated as -0.10 mag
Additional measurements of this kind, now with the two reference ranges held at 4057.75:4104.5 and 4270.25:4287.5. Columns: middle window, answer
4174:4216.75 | -0.044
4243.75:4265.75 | -0.025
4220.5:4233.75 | 0.008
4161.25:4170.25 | -0.049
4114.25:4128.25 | 0.037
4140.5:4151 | -0.081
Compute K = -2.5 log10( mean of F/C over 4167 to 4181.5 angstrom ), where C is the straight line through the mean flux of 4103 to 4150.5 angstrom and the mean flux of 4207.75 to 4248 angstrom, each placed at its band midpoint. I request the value 0.03 mag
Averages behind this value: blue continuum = 22.6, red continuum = 24.6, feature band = 22.9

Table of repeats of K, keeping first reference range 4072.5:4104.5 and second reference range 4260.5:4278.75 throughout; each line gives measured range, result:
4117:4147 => -0.07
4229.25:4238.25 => -0.02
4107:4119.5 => 0.05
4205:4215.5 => -0.08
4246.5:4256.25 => -0.05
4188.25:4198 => -0.10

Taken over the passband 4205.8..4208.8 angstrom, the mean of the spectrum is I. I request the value 24.5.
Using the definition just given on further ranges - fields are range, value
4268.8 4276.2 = 23.6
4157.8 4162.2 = 25.7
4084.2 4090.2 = 22.5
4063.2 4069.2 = 23.7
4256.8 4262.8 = 23.7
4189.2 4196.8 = 25.4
